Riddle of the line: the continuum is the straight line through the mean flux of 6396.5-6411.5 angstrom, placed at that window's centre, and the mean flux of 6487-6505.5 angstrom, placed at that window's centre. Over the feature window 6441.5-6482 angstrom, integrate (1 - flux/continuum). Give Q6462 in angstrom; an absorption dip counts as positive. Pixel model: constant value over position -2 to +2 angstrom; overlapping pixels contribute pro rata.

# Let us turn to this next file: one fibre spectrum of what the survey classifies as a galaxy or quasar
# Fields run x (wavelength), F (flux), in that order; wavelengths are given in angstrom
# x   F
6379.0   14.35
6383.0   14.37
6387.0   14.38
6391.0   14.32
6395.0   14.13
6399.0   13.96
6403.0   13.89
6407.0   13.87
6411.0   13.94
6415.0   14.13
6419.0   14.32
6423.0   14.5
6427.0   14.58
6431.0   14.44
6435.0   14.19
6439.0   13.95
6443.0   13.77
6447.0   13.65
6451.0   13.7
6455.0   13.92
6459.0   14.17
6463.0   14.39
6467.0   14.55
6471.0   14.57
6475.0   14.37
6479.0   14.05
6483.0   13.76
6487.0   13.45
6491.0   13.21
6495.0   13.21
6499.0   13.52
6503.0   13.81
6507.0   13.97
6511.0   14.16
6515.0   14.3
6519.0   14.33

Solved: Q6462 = -1.4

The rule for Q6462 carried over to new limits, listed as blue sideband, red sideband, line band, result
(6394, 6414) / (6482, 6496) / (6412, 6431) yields -0.7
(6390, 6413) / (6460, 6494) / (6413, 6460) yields -0.3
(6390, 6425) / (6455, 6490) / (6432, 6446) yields 0.1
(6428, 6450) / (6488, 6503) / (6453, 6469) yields -0.6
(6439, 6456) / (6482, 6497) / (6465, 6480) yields -1.0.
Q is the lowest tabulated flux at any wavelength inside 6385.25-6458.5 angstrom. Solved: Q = 13.65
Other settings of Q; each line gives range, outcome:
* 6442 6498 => 13.21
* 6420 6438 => 14.19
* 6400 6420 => 13.87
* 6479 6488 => 13.45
